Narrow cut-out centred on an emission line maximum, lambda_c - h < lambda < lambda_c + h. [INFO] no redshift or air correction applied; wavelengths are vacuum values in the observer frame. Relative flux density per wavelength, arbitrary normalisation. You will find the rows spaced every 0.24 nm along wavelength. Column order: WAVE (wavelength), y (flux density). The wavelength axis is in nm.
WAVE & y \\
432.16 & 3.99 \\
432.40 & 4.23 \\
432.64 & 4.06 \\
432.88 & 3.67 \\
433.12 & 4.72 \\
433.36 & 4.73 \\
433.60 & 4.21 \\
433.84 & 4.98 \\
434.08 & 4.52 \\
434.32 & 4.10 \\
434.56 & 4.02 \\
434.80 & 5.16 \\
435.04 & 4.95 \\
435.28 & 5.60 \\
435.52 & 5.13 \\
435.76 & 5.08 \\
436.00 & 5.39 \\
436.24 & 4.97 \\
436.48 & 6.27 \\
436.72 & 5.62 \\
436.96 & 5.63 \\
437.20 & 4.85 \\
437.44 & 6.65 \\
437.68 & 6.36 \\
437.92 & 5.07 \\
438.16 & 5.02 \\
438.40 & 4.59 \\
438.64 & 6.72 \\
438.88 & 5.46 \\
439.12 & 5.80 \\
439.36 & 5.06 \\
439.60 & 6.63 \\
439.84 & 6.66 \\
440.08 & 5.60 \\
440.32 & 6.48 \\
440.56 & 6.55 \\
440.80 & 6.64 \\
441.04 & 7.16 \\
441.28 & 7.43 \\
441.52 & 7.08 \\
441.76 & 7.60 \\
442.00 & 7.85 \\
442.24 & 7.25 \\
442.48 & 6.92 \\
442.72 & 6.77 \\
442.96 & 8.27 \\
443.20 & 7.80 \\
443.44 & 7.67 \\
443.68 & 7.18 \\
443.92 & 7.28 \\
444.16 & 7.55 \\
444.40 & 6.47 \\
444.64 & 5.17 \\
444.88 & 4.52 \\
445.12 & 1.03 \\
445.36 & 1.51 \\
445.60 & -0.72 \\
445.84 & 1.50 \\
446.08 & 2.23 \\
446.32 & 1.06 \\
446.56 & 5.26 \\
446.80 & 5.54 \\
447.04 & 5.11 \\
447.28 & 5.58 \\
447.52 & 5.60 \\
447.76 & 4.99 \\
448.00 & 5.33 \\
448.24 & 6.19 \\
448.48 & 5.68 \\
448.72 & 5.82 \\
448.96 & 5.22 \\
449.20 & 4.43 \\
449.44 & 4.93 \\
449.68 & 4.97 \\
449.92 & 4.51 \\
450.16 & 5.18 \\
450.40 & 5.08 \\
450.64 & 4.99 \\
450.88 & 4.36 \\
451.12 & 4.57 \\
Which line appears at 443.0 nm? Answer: C IV 1549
